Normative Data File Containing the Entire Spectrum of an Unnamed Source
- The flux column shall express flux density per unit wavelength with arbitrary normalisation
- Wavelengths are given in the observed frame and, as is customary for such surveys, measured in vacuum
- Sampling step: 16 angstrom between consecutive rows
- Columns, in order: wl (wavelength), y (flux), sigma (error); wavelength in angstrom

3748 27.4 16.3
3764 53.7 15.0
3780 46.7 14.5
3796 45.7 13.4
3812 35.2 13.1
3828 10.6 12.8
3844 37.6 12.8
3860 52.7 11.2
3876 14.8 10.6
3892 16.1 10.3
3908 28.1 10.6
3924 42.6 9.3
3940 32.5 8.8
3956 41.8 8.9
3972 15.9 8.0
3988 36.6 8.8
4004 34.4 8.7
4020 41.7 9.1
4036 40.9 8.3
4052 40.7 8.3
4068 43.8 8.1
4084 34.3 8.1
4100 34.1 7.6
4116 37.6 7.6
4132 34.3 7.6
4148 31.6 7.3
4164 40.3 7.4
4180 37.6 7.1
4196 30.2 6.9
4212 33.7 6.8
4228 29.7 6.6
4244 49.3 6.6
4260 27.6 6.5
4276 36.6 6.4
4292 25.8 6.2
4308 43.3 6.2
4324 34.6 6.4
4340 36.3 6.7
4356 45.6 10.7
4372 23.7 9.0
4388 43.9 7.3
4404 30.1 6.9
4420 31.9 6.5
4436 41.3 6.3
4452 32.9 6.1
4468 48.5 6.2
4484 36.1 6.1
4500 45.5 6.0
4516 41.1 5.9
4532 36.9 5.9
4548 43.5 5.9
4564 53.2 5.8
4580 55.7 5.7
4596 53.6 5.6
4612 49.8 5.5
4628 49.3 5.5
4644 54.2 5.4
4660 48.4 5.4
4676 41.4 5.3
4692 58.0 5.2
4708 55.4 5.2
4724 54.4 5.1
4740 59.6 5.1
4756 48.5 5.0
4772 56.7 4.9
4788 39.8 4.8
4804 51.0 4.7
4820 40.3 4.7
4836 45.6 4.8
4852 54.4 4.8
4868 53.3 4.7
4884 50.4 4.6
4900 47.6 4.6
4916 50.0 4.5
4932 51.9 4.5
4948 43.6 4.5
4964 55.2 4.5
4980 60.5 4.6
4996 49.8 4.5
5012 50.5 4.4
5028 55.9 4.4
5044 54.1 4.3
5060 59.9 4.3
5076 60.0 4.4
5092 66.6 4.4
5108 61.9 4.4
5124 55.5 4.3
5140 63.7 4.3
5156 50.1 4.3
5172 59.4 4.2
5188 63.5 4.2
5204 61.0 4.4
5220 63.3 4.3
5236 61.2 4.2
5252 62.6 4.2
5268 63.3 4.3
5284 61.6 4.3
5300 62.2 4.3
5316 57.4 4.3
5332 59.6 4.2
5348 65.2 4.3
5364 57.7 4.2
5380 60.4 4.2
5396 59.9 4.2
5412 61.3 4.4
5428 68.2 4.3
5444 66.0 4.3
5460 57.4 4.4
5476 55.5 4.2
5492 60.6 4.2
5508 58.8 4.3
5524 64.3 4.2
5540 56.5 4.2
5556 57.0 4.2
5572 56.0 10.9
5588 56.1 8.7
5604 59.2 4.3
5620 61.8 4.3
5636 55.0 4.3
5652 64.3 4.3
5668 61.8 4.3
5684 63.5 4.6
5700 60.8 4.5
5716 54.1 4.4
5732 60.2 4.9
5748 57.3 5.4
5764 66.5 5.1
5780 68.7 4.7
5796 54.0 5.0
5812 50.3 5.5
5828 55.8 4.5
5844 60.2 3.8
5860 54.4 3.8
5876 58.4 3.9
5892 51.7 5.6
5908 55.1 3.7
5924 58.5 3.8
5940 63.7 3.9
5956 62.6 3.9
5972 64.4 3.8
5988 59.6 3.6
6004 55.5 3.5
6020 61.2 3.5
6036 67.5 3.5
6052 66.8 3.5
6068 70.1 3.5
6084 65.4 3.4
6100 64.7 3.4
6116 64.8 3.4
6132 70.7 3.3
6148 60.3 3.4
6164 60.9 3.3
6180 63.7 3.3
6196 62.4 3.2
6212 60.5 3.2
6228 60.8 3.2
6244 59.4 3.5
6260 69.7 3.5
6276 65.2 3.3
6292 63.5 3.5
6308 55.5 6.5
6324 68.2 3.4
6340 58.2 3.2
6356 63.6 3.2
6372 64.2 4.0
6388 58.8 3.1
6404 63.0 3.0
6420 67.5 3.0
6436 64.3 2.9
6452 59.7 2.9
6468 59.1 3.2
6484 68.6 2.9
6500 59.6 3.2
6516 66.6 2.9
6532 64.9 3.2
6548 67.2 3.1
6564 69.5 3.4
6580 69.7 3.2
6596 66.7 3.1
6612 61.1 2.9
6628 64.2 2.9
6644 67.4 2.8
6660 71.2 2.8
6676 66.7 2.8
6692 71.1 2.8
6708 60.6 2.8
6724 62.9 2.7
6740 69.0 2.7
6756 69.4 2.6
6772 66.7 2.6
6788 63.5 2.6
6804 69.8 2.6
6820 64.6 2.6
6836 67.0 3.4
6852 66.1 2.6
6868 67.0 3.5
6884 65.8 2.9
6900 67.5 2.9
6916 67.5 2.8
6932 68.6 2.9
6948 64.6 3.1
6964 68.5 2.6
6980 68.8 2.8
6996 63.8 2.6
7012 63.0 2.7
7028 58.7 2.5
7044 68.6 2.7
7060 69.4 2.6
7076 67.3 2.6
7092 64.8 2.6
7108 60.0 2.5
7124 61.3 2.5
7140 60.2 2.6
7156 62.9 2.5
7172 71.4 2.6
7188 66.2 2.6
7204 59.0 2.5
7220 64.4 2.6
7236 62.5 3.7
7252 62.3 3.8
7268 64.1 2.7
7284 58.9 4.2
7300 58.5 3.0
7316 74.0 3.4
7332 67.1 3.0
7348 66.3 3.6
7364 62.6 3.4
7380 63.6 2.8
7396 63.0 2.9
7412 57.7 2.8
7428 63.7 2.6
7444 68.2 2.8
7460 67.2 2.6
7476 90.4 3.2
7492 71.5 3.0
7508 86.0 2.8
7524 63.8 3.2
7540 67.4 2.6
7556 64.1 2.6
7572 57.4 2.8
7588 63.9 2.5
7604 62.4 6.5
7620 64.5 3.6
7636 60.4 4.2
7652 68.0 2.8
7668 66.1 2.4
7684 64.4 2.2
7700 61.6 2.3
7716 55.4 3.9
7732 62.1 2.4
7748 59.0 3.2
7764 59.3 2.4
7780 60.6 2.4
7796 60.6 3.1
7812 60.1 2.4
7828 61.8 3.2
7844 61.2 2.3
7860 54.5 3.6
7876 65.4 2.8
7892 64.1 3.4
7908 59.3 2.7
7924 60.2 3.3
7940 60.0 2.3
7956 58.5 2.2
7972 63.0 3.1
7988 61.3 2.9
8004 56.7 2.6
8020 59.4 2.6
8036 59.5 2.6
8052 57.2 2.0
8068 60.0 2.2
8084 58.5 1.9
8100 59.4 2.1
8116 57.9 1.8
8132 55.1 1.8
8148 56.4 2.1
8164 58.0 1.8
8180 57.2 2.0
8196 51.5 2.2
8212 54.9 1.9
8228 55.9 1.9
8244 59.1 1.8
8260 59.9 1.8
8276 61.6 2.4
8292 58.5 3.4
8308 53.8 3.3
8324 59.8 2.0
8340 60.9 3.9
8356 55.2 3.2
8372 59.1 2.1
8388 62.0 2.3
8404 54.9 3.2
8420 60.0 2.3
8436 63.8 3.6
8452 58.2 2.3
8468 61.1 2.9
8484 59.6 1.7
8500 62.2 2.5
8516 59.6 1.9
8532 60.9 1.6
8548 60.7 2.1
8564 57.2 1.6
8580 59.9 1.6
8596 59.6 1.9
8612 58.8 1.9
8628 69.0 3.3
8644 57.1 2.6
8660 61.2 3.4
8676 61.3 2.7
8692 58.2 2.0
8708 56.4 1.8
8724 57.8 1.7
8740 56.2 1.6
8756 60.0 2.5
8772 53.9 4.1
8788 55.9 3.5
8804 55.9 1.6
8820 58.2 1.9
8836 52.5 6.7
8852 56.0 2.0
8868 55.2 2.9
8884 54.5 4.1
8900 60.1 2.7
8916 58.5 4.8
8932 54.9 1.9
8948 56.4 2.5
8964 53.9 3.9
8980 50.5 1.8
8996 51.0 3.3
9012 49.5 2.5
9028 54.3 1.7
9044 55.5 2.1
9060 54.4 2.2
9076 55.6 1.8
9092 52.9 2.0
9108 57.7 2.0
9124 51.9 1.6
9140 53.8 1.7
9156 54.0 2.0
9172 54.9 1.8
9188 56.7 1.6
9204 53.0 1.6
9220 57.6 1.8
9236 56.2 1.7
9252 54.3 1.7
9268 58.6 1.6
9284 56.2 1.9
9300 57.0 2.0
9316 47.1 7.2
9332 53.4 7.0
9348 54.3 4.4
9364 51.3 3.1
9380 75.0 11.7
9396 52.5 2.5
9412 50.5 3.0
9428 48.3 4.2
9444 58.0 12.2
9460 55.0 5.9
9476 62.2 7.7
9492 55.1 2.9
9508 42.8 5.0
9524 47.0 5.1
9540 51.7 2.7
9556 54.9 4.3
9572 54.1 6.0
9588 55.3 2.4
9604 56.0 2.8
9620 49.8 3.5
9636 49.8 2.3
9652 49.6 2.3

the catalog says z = 0.140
